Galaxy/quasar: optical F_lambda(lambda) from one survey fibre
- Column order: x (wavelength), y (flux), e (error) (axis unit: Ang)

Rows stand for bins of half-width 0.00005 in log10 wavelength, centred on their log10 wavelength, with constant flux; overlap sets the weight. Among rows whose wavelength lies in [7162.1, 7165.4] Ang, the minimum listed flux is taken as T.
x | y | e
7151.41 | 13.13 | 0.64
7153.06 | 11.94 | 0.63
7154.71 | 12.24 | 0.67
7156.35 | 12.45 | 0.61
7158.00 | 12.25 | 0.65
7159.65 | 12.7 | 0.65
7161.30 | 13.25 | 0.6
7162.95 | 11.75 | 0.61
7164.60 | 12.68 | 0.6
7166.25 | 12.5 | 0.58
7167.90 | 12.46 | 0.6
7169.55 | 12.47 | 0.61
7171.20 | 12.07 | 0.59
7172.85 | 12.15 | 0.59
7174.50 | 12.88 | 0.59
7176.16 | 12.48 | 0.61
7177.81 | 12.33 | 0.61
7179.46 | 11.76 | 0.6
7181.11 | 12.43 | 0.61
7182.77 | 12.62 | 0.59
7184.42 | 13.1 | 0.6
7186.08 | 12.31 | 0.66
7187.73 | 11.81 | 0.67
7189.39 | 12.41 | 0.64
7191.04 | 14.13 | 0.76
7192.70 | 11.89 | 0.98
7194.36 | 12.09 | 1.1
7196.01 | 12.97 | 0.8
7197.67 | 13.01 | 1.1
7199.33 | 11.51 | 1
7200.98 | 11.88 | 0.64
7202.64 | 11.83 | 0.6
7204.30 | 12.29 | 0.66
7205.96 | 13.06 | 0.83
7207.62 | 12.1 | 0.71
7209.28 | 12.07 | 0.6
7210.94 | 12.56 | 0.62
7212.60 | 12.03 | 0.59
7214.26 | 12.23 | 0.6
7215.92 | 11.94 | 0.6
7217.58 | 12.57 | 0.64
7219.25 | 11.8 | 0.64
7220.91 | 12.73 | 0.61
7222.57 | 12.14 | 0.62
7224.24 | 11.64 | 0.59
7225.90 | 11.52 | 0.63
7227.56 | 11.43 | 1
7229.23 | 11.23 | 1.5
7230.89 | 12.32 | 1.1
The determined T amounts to 11.75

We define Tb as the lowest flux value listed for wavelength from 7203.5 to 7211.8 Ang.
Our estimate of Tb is 12.07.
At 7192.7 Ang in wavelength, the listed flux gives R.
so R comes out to 11.89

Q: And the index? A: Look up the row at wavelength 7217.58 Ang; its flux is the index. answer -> 12.57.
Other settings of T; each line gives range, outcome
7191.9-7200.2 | 11.51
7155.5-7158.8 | 12.25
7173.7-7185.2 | 11.76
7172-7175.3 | 12.15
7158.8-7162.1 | 12.7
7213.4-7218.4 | 11.94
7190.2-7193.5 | 11.89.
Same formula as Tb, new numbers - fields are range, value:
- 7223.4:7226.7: 11.52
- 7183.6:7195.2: 11.81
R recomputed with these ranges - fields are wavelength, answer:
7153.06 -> 11.94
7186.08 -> 12.31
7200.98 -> 11.88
